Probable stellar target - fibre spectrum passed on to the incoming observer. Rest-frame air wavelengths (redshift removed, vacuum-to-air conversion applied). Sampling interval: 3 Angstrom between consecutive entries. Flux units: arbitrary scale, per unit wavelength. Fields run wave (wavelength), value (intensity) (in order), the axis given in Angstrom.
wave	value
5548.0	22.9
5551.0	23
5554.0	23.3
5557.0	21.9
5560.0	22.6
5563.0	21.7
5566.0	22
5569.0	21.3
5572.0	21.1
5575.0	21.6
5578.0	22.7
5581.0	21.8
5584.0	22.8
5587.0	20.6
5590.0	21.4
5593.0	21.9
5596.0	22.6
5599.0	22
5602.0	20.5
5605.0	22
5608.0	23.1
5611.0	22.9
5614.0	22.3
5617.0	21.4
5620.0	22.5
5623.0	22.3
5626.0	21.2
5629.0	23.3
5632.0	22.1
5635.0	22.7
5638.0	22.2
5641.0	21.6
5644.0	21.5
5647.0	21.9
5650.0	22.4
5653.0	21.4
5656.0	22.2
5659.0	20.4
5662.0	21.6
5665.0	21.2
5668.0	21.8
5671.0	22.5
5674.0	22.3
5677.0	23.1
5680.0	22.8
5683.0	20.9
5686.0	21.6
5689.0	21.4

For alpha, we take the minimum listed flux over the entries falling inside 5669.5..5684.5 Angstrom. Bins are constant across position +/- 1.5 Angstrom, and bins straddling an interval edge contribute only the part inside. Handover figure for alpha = 20.9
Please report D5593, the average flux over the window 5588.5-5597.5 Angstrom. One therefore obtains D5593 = 22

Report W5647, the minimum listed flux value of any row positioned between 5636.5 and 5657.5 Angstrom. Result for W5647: 21.4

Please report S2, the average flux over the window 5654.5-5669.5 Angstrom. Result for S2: 21.4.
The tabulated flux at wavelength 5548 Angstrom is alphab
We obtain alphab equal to 22.9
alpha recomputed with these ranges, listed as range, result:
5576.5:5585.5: 21.8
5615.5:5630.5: 21.2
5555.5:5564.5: 21.7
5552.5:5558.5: 21.9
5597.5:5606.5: 20.5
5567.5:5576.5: 21.1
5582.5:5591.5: 20.6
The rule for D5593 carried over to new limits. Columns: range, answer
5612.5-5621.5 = 22.1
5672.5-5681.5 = 22.7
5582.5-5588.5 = 21.7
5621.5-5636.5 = 22.3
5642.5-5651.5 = 21.9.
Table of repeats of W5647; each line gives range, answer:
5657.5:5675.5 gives 20.4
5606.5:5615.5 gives 22.3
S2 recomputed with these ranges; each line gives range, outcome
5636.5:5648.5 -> 21.8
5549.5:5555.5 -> 23.2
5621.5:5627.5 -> 21.8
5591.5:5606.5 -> 21.8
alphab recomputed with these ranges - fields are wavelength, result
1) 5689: 21.4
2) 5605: 22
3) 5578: 22.7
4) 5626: 21.2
